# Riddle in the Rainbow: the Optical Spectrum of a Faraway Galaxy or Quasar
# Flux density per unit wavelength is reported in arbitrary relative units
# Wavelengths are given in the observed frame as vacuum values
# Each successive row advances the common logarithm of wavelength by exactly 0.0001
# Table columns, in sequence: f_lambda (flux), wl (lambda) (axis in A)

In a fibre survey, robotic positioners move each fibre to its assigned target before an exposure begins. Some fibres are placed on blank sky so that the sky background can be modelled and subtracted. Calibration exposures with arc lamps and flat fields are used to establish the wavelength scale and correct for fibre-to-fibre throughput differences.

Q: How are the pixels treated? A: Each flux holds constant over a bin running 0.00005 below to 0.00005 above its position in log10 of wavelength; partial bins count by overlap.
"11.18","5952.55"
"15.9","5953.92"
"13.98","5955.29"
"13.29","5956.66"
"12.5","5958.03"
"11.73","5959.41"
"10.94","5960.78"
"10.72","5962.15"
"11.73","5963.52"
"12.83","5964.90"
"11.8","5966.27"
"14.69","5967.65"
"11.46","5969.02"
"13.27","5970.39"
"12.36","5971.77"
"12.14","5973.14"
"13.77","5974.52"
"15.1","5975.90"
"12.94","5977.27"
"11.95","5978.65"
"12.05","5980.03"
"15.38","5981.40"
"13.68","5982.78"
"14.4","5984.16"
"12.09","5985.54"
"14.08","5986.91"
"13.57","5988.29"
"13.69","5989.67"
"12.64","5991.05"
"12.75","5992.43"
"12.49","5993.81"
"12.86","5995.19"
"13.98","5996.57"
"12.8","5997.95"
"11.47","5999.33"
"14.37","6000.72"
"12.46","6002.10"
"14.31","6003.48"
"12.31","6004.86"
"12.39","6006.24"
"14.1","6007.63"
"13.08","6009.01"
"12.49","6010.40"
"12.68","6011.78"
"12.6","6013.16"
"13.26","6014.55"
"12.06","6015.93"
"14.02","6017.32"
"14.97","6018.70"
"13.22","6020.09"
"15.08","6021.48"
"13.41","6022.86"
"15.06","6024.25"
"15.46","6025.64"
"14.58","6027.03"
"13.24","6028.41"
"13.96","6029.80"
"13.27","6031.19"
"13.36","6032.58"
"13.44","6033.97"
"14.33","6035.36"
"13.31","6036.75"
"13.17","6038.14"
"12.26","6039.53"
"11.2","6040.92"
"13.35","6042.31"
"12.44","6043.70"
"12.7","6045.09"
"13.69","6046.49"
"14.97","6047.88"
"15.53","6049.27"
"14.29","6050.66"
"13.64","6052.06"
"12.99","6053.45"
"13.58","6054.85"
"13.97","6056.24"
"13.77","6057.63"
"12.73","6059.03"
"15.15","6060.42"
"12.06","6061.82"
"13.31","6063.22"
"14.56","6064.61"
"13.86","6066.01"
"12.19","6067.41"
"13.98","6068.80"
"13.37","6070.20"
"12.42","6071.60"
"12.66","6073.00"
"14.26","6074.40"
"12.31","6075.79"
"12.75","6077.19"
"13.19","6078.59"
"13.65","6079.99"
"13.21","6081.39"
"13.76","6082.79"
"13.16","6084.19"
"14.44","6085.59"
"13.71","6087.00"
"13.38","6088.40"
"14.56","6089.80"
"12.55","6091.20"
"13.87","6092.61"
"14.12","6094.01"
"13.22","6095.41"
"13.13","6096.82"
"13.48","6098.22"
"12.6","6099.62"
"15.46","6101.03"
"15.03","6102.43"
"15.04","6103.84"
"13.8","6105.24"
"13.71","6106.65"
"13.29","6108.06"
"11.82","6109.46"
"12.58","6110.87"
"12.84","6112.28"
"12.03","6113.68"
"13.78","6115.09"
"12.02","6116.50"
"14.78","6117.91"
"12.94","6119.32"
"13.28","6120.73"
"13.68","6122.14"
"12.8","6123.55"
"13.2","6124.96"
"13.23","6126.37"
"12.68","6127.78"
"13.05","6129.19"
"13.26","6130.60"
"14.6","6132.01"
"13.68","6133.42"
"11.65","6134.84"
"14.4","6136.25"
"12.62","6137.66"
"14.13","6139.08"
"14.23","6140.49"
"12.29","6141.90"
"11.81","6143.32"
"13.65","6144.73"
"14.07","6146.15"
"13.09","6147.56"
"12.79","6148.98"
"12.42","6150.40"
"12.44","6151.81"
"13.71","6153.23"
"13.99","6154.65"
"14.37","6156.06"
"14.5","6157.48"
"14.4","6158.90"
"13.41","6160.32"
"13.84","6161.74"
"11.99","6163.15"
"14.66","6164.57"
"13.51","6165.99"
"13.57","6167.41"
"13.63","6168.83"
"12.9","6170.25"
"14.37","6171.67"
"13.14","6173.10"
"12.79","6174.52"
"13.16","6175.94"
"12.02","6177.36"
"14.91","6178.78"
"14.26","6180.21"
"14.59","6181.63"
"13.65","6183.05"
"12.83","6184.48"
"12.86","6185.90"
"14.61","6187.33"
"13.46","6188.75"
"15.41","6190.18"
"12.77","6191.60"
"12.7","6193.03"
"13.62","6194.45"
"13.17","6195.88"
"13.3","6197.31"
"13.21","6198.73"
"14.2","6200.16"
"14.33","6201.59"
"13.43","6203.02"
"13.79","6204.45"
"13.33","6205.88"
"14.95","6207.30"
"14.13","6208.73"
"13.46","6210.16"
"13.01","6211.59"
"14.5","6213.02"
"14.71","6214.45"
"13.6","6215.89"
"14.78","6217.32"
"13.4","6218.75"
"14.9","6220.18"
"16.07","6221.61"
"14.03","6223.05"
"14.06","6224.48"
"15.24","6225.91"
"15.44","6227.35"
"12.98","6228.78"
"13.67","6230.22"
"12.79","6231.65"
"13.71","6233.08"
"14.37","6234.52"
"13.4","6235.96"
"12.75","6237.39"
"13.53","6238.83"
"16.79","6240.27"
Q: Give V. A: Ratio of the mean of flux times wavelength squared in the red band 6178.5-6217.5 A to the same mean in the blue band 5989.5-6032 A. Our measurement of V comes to 1.1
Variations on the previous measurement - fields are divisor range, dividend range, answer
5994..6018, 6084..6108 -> 1.10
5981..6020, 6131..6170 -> 1.07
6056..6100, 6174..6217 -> 1.06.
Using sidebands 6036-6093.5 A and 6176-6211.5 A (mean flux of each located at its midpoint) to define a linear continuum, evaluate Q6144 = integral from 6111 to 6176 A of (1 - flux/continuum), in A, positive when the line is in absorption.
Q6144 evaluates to 1.21 A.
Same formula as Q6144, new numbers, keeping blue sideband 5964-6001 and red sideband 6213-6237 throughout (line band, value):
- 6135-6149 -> 0.56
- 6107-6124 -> 0.86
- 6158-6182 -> 0.60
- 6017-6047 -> -0.63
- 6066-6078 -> 0.41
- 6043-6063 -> -0.37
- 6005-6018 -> 0.30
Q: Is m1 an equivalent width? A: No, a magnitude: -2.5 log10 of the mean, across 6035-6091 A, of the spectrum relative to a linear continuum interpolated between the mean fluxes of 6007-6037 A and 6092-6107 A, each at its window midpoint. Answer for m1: 0.03 mag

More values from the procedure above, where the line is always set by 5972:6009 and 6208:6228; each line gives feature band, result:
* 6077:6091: 0.009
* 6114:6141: 0.045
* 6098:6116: 0.026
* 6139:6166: 0.046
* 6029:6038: -0.011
